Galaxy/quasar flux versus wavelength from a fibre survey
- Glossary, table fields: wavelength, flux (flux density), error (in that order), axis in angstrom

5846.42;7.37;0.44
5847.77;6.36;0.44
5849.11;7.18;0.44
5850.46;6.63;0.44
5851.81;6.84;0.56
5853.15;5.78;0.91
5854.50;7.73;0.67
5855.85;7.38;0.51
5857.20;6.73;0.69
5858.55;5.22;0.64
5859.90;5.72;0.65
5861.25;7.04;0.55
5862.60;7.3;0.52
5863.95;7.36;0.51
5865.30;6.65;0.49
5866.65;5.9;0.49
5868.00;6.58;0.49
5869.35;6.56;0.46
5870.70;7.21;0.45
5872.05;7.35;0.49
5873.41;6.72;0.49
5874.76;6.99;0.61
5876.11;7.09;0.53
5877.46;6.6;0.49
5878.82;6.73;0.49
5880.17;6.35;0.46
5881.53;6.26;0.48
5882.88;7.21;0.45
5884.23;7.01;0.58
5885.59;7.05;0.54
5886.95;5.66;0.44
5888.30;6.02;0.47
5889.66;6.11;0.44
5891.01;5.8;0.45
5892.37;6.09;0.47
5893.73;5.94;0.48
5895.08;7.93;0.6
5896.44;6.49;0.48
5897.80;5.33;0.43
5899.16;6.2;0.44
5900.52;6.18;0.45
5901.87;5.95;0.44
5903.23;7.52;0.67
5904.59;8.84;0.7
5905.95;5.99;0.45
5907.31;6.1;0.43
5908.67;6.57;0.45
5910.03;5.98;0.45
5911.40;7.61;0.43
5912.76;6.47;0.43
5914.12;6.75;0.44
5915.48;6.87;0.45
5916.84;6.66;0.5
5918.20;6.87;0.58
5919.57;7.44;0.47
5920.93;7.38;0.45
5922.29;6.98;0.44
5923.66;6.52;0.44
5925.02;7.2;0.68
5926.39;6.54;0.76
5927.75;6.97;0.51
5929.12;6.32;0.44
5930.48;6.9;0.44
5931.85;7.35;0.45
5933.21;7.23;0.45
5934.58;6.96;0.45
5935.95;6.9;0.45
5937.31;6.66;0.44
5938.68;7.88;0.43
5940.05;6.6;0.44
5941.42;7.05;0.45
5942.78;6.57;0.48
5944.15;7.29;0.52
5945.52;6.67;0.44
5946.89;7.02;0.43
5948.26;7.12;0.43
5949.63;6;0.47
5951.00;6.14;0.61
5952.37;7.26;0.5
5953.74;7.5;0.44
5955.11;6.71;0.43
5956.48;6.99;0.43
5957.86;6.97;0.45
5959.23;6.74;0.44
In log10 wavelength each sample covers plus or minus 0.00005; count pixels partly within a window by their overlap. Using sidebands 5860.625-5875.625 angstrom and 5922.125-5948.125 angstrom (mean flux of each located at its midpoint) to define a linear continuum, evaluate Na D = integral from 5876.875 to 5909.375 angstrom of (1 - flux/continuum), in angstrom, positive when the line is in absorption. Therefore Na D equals 1.90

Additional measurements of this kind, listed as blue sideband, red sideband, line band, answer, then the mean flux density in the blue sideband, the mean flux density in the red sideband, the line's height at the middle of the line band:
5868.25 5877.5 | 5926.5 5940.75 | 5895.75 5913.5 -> 1.0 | 6.94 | 6.96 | 6.95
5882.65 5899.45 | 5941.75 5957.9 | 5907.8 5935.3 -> -1.1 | 6.35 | 6.85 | 6.61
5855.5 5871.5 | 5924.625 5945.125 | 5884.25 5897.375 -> 0.8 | 6.63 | 6.95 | 6.75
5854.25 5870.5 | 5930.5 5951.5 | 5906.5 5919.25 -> 0.3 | 6.67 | 6.9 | 6.82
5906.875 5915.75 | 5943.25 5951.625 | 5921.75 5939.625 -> -0.8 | 6.62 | 6.7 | 6.67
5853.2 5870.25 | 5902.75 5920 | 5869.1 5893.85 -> 0.6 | 6.65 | 6.88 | 6.74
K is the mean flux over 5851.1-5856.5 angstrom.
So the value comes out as 6.93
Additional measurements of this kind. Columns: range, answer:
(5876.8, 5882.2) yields 6.47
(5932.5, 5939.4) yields 7.13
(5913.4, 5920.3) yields 6.92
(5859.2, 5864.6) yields 6.84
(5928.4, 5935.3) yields 6.95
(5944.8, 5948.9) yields 6.93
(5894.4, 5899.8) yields 6.49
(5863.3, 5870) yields 6.61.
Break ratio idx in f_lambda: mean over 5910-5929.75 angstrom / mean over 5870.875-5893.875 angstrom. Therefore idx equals 1.0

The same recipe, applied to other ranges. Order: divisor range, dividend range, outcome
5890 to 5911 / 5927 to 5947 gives 1.08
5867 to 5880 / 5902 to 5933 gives 1.01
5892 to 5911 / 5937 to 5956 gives 1.06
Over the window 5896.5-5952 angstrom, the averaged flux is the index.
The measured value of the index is 6.79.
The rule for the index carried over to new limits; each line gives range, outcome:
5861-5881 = 6.82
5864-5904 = 6.55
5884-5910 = 6.44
